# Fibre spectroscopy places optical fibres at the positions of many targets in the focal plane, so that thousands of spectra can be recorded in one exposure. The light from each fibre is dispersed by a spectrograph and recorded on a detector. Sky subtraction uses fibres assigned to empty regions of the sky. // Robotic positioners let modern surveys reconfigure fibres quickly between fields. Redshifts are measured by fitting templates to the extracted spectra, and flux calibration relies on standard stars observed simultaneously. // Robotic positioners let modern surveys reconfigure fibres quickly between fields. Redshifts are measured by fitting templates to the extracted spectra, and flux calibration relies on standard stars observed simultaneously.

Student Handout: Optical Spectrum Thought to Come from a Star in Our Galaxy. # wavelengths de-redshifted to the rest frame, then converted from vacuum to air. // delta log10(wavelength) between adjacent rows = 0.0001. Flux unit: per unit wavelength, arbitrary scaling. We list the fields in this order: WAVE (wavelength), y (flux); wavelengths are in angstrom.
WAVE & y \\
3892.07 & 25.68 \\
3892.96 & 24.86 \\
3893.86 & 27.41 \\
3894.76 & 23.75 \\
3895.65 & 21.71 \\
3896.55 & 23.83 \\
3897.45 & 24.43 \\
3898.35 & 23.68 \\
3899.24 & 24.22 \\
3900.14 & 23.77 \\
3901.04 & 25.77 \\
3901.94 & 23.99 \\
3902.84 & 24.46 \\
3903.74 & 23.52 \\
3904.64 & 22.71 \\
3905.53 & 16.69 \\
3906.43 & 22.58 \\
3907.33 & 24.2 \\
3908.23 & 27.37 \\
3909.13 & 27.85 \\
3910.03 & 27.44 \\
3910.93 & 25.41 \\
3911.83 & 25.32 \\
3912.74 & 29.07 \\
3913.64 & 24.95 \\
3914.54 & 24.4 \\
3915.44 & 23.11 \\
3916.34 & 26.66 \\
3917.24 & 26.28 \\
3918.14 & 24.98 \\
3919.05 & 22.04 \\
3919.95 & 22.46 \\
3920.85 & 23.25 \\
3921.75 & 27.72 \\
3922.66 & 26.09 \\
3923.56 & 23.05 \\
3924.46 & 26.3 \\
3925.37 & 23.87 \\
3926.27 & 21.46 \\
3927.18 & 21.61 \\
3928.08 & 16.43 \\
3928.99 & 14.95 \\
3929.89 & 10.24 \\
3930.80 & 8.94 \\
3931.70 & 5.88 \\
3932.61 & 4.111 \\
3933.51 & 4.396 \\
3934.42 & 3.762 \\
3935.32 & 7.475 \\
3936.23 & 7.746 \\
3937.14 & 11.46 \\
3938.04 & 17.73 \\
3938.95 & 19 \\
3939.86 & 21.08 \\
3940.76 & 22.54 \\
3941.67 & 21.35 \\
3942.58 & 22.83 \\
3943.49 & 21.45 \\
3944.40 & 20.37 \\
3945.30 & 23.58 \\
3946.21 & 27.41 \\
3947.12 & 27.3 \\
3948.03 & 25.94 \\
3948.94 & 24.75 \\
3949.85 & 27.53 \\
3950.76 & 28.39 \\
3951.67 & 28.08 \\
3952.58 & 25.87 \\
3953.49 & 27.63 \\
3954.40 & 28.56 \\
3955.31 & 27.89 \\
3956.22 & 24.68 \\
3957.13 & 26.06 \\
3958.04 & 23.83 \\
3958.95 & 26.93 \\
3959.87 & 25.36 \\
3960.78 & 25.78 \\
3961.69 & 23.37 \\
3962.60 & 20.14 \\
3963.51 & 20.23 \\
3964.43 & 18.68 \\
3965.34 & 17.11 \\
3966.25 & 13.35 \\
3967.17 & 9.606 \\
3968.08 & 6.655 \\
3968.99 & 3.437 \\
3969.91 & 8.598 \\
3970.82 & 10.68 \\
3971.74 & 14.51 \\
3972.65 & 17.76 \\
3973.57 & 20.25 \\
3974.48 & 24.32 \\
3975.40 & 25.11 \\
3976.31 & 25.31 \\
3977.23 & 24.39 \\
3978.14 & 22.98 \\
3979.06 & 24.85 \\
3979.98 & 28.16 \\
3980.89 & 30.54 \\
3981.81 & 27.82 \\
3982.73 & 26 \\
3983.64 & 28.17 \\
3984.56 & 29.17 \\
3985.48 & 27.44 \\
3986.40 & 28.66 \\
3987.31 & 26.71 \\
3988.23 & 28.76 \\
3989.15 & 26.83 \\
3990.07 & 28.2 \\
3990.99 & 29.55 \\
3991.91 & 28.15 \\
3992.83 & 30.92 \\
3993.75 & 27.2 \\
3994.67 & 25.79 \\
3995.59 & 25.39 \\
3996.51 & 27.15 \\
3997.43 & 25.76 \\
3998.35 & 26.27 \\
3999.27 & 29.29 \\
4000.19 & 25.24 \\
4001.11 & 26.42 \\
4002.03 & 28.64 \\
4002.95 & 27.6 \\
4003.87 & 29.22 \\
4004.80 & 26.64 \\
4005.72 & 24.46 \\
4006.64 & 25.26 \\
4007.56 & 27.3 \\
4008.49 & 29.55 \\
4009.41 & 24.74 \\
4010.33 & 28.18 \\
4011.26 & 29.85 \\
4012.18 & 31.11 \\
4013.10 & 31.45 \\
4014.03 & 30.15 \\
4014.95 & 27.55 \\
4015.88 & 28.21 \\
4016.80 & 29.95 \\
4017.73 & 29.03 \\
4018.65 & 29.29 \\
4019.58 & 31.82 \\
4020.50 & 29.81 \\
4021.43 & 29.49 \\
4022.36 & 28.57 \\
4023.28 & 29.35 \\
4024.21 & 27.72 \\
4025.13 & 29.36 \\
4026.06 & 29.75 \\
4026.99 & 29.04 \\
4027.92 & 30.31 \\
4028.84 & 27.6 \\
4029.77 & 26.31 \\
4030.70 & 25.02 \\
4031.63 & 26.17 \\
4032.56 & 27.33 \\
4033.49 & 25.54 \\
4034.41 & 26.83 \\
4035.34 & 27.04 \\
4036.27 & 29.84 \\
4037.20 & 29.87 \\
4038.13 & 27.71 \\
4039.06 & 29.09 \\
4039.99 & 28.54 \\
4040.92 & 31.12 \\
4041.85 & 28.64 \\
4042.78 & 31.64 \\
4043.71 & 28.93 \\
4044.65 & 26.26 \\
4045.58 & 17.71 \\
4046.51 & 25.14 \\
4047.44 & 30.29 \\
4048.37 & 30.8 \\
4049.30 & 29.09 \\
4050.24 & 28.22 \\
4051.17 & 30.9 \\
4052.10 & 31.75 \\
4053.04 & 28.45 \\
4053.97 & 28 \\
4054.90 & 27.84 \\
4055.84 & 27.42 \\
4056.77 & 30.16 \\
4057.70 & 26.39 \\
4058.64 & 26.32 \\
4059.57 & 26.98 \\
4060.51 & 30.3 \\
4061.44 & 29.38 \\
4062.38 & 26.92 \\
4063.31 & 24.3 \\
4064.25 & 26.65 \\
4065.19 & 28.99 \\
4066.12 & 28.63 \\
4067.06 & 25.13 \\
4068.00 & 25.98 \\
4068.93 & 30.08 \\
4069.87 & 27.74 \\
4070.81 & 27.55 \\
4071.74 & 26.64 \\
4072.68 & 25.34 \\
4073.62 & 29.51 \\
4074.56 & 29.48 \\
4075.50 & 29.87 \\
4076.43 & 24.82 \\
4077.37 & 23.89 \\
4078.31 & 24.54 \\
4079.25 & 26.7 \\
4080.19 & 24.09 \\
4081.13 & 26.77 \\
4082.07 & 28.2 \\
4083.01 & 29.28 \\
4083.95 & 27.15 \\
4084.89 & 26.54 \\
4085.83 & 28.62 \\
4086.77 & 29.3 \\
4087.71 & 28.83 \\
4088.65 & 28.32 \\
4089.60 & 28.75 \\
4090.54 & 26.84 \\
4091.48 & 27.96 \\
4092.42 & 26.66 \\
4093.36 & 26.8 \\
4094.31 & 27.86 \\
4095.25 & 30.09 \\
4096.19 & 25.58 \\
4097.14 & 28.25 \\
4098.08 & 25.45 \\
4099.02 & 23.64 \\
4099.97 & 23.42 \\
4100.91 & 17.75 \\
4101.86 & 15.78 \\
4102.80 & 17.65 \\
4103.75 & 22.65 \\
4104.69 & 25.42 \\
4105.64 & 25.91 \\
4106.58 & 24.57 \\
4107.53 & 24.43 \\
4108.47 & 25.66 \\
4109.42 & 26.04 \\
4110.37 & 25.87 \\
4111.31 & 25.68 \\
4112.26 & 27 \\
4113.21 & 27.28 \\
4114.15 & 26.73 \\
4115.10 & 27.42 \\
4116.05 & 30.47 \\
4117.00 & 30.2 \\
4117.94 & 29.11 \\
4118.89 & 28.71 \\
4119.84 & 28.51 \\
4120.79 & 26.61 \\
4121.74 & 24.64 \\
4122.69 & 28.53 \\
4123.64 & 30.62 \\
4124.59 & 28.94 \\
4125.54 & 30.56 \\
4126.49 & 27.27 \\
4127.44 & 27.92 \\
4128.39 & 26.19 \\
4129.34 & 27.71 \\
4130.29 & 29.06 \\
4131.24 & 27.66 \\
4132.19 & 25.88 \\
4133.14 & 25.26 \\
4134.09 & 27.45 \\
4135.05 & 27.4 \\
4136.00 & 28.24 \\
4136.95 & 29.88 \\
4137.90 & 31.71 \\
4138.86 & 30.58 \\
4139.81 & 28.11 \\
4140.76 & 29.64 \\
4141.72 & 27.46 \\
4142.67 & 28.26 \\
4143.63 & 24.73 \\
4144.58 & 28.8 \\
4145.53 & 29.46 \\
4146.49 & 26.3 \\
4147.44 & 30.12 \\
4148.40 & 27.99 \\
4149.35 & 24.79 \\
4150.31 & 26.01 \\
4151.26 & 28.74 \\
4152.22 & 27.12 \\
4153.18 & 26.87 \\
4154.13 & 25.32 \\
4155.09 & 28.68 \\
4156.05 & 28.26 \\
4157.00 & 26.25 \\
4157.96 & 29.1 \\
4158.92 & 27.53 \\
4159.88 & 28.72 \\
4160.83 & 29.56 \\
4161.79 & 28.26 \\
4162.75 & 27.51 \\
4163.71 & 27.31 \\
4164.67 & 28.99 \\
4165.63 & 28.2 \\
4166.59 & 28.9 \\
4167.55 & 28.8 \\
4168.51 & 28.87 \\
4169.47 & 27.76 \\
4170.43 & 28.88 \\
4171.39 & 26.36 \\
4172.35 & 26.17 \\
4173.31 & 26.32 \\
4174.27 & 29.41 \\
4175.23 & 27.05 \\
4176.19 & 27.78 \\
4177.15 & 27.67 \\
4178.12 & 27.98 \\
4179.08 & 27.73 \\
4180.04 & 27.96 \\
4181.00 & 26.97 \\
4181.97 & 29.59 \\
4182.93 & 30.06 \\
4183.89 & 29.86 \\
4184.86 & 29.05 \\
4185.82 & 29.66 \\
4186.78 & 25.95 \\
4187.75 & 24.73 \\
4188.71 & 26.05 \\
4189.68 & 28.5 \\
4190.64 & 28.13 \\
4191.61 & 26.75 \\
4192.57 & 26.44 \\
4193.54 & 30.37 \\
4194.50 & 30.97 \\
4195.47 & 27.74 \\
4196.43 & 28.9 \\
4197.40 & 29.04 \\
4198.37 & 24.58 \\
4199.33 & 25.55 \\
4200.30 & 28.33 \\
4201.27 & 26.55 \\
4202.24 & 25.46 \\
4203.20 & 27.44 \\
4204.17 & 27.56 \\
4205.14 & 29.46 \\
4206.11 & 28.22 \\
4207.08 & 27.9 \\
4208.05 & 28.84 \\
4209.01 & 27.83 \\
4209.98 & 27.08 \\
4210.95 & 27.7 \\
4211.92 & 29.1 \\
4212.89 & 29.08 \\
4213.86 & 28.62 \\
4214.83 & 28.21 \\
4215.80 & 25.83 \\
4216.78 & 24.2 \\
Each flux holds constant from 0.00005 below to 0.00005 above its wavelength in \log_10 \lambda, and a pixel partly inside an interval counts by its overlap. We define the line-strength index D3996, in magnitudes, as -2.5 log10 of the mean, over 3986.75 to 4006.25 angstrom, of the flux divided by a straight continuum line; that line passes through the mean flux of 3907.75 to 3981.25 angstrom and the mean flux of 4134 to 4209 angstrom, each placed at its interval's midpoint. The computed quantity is -0.21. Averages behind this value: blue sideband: 20.9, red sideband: 27.9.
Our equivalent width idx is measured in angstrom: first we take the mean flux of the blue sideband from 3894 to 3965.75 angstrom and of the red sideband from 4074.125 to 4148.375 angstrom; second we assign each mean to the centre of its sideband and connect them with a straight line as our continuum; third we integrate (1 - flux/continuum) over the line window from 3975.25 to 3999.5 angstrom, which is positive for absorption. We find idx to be -3.7 angstrom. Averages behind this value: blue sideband 22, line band 27.2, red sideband 27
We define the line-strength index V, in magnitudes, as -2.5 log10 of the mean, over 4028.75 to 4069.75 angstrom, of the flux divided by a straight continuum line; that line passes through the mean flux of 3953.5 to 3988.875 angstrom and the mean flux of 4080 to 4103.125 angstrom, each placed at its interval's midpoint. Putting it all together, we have -0.13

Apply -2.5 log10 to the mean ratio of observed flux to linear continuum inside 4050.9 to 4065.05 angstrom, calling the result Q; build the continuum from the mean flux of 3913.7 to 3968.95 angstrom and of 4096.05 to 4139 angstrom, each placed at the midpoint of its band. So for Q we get -0.15 mag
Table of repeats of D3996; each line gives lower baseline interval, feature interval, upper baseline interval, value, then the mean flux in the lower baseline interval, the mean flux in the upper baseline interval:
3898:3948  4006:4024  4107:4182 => -0.21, 20.9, 27.8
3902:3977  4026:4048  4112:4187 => -0.15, 20.8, 28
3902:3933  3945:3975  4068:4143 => 0.08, 22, 27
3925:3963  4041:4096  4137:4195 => -0.13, 20.2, 28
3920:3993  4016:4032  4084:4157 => -0.21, 21.3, 27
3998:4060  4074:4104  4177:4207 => 0.08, 28.2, 27.8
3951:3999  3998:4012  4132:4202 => -0.13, 23.6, 27.9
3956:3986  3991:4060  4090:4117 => -0.22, 21.2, 25.4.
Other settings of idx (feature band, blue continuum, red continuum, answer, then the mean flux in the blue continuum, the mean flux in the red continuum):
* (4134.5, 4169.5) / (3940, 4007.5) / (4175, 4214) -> -1.2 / 24.1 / 27.9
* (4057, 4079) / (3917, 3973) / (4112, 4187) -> -2.3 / 19.5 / 28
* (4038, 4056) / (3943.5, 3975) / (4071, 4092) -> -1.9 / 21.3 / 27.3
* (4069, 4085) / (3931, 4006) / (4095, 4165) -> -1.0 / 22.4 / 27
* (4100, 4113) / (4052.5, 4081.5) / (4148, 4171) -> 1.9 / 27.3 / 27.8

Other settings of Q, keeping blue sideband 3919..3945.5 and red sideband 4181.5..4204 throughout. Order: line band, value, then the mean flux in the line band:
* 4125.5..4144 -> -0.10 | 28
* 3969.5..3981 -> -0.11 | 21.1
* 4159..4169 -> -0.07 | 28.5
